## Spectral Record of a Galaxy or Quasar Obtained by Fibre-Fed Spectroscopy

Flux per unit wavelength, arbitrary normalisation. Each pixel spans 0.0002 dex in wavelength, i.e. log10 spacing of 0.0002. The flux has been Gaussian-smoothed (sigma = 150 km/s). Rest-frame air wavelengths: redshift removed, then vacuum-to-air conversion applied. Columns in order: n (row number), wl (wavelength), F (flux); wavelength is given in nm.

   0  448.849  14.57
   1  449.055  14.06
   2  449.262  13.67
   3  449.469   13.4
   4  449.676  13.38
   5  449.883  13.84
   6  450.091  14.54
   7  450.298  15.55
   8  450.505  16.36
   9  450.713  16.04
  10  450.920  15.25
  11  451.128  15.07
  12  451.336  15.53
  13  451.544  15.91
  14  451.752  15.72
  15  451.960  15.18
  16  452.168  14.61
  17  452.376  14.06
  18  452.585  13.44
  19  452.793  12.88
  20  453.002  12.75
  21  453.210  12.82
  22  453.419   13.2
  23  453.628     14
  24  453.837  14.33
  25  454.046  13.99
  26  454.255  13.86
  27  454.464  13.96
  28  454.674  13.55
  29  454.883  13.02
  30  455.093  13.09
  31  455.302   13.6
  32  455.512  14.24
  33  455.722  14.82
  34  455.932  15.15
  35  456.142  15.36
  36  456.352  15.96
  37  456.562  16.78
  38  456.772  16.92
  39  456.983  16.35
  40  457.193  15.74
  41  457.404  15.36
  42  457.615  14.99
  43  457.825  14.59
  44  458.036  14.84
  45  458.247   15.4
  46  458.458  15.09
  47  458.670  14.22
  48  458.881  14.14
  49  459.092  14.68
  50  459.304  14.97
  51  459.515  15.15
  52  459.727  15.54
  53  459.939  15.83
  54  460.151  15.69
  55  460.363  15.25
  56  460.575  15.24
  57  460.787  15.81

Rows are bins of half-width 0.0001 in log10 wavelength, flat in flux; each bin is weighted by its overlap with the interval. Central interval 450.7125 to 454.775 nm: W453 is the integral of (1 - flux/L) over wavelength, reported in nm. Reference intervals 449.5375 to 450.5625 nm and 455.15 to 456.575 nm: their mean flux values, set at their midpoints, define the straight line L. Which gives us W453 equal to 0.14 nm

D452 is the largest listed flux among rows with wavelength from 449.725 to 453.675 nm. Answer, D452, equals 16.36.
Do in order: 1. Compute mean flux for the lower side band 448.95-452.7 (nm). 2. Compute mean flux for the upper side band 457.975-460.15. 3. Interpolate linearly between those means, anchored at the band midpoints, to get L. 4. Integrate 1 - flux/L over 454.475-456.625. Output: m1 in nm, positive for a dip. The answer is 0.06 nm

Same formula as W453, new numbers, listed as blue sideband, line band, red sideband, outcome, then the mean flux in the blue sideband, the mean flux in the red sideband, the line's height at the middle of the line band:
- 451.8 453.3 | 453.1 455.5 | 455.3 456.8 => 0.16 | 13.8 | 15.4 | 14.6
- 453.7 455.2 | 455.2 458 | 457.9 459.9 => -0.21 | 13.7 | 14.9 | 14.3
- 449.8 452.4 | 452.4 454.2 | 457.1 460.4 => 0.21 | 15.3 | 15.1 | 15.2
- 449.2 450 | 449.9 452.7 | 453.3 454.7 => -0.30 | 13.6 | 13.8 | 13.7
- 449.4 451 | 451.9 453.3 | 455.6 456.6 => 0.14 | 14.8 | 15.5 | 15.1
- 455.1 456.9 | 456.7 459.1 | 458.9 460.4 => 0.01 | 15.2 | 15.2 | 15.2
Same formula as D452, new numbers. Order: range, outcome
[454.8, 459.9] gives 16.92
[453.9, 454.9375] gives 13.99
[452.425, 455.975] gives 15.15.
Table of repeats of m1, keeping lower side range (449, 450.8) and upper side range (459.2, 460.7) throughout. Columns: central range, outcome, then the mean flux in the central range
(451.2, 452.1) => -0.05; 15.5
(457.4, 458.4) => 0.01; 15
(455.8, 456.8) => -0.06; 15.9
